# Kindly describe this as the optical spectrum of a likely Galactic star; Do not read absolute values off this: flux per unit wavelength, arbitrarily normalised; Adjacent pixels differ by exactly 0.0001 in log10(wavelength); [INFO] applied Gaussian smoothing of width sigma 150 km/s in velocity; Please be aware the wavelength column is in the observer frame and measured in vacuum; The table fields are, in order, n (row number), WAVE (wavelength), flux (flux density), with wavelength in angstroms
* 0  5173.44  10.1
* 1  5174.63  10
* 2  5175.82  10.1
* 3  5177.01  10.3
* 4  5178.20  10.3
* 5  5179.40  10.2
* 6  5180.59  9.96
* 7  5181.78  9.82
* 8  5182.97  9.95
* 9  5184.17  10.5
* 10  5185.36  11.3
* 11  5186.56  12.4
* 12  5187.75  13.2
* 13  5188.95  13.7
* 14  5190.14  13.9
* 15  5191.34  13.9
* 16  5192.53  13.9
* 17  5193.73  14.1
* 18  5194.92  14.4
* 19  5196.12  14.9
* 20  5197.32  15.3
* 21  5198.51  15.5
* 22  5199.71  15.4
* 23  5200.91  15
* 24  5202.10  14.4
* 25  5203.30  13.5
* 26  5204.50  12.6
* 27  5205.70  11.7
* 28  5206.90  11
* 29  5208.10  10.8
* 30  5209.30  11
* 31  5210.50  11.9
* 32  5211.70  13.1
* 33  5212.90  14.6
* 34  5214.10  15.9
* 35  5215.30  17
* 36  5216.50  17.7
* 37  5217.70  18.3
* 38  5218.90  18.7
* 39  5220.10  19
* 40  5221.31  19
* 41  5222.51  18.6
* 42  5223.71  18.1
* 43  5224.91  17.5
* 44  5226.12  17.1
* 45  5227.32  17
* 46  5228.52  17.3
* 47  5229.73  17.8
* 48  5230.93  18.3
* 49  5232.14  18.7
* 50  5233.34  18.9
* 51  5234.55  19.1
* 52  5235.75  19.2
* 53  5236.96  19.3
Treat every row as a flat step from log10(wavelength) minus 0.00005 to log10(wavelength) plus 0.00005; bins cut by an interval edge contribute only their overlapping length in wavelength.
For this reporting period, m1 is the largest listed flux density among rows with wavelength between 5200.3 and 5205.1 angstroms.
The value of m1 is 15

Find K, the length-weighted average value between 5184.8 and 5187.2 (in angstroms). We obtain 11.9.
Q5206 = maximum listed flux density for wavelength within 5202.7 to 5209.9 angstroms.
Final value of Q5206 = 13.5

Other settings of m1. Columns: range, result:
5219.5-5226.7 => 19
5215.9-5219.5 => 18.7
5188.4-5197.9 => 15.3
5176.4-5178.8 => 10.3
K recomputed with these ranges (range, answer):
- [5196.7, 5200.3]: 15.4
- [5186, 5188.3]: 12.8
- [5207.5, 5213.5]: 12.3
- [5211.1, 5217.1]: 15.7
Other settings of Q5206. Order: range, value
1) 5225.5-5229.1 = 17.3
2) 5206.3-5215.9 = 17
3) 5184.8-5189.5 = 13.7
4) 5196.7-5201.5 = 15.5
